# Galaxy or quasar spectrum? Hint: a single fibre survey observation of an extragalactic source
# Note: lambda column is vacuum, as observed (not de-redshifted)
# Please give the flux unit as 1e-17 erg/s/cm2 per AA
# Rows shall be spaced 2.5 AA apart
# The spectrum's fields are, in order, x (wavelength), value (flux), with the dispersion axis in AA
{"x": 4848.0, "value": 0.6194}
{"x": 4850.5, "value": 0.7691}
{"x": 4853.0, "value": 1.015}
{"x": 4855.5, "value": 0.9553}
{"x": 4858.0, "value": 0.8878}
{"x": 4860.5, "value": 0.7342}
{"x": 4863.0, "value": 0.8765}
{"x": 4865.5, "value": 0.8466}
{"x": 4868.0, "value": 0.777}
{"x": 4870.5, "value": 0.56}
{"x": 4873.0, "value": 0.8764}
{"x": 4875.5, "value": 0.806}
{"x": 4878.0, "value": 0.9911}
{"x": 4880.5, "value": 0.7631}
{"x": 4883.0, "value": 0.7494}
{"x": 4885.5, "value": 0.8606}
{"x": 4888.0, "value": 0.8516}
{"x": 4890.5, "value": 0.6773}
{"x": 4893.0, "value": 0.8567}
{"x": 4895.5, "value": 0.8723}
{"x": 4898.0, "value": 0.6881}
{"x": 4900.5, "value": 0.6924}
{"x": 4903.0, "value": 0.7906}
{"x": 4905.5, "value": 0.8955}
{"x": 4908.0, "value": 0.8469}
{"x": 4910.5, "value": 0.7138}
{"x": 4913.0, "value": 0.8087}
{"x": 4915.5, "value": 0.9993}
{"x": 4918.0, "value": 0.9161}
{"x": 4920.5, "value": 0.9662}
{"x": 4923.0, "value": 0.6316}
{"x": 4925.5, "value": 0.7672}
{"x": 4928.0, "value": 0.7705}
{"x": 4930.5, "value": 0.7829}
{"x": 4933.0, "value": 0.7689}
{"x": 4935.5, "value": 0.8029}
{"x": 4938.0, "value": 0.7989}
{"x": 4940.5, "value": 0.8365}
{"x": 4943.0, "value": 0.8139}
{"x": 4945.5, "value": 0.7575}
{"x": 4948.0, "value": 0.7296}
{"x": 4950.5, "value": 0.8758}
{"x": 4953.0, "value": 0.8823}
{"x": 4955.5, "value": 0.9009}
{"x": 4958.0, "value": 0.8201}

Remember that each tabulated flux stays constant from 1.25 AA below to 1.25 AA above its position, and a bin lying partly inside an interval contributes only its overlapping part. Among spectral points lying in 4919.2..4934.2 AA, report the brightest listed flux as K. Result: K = 0.9662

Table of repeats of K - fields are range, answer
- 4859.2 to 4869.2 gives 0.8765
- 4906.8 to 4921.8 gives 0.9993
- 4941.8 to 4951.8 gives 0.8758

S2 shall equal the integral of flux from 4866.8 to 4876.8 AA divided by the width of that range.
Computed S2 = 0.756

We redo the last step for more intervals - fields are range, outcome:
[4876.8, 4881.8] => 0.875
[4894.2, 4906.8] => 0.788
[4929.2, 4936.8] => 0.785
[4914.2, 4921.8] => 0.957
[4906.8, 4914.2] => 0.789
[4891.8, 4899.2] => 0.806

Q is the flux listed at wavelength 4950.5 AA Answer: 0.8758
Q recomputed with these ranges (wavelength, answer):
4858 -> 0.8878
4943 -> 0.8139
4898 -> 0.6881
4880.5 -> 0.7631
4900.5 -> 0.6924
